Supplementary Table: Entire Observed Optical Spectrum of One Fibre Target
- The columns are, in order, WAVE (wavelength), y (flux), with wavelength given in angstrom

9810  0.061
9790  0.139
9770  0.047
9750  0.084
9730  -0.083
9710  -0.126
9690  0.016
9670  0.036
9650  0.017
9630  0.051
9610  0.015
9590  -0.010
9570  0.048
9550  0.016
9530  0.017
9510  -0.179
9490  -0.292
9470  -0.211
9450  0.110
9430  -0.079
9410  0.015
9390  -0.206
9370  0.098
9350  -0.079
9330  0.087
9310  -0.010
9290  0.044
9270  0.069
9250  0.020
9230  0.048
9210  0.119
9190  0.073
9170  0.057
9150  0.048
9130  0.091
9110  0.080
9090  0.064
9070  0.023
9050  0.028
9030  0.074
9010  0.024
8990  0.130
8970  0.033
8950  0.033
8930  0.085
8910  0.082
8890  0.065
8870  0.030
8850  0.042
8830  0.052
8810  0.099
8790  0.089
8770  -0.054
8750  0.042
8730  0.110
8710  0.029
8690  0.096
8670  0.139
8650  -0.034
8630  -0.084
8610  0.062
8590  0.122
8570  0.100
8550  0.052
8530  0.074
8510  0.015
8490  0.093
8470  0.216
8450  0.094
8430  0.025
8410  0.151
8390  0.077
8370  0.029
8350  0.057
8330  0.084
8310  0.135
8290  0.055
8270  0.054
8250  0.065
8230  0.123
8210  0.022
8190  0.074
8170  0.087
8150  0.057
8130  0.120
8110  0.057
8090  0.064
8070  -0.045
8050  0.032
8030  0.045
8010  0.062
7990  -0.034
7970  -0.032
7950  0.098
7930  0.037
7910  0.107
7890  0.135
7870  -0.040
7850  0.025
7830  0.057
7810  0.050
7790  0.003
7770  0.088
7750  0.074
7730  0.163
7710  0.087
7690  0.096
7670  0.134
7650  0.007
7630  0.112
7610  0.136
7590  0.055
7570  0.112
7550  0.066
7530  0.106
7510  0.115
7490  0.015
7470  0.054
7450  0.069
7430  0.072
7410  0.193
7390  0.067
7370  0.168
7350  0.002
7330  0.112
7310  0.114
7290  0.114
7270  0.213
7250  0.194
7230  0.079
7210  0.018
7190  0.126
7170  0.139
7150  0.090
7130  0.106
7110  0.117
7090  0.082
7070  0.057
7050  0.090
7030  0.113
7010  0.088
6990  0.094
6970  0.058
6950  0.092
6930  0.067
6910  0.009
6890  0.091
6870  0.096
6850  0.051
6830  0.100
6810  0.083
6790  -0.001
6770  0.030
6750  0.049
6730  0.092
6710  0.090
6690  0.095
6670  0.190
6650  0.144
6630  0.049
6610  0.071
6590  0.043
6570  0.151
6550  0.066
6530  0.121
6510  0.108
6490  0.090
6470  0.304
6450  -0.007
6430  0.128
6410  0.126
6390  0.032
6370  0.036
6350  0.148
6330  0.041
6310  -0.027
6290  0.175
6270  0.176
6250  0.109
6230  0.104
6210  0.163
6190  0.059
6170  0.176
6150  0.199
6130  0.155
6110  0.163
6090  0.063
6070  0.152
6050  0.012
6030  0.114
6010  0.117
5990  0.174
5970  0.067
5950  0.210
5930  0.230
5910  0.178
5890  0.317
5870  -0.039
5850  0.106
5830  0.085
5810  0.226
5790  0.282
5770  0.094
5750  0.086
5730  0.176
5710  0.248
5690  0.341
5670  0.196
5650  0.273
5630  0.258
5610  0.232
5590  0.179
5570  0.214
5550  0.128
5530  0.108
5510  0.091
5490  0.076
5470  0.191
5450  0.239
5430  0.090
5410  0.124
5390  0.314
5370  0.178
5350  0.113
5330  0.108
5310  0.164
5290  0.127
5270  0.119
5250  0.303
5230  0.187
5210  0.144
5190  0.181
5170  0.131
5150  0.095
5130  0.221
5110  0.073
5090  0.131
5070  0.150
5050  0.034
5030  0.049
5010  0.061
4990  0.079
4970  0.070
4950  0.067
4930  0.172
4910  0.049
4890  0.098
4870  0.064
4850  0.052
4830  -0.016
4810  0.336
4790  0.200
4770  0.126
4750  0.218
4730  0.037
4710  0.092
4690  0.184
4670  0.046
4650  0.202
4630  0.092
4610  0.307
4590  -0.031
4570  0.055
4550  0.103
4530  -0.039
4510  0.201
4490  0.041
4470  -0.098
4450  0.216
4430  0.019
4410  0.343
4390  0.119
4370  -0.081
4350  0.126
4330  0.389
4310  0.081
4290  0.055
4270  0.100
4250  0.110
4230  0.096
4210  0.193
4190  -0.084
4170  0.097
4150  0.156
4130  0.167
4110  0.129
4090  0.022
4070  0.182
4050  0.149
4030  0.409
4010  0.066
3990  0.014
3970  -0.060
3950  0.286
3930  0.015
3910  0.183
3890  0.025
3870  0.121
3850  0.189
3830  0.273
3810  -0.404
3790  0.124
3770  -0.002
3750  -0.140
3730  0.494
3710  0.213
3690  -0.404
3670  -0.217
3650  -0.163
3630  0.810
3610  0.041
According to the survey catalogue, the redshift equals 0.291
